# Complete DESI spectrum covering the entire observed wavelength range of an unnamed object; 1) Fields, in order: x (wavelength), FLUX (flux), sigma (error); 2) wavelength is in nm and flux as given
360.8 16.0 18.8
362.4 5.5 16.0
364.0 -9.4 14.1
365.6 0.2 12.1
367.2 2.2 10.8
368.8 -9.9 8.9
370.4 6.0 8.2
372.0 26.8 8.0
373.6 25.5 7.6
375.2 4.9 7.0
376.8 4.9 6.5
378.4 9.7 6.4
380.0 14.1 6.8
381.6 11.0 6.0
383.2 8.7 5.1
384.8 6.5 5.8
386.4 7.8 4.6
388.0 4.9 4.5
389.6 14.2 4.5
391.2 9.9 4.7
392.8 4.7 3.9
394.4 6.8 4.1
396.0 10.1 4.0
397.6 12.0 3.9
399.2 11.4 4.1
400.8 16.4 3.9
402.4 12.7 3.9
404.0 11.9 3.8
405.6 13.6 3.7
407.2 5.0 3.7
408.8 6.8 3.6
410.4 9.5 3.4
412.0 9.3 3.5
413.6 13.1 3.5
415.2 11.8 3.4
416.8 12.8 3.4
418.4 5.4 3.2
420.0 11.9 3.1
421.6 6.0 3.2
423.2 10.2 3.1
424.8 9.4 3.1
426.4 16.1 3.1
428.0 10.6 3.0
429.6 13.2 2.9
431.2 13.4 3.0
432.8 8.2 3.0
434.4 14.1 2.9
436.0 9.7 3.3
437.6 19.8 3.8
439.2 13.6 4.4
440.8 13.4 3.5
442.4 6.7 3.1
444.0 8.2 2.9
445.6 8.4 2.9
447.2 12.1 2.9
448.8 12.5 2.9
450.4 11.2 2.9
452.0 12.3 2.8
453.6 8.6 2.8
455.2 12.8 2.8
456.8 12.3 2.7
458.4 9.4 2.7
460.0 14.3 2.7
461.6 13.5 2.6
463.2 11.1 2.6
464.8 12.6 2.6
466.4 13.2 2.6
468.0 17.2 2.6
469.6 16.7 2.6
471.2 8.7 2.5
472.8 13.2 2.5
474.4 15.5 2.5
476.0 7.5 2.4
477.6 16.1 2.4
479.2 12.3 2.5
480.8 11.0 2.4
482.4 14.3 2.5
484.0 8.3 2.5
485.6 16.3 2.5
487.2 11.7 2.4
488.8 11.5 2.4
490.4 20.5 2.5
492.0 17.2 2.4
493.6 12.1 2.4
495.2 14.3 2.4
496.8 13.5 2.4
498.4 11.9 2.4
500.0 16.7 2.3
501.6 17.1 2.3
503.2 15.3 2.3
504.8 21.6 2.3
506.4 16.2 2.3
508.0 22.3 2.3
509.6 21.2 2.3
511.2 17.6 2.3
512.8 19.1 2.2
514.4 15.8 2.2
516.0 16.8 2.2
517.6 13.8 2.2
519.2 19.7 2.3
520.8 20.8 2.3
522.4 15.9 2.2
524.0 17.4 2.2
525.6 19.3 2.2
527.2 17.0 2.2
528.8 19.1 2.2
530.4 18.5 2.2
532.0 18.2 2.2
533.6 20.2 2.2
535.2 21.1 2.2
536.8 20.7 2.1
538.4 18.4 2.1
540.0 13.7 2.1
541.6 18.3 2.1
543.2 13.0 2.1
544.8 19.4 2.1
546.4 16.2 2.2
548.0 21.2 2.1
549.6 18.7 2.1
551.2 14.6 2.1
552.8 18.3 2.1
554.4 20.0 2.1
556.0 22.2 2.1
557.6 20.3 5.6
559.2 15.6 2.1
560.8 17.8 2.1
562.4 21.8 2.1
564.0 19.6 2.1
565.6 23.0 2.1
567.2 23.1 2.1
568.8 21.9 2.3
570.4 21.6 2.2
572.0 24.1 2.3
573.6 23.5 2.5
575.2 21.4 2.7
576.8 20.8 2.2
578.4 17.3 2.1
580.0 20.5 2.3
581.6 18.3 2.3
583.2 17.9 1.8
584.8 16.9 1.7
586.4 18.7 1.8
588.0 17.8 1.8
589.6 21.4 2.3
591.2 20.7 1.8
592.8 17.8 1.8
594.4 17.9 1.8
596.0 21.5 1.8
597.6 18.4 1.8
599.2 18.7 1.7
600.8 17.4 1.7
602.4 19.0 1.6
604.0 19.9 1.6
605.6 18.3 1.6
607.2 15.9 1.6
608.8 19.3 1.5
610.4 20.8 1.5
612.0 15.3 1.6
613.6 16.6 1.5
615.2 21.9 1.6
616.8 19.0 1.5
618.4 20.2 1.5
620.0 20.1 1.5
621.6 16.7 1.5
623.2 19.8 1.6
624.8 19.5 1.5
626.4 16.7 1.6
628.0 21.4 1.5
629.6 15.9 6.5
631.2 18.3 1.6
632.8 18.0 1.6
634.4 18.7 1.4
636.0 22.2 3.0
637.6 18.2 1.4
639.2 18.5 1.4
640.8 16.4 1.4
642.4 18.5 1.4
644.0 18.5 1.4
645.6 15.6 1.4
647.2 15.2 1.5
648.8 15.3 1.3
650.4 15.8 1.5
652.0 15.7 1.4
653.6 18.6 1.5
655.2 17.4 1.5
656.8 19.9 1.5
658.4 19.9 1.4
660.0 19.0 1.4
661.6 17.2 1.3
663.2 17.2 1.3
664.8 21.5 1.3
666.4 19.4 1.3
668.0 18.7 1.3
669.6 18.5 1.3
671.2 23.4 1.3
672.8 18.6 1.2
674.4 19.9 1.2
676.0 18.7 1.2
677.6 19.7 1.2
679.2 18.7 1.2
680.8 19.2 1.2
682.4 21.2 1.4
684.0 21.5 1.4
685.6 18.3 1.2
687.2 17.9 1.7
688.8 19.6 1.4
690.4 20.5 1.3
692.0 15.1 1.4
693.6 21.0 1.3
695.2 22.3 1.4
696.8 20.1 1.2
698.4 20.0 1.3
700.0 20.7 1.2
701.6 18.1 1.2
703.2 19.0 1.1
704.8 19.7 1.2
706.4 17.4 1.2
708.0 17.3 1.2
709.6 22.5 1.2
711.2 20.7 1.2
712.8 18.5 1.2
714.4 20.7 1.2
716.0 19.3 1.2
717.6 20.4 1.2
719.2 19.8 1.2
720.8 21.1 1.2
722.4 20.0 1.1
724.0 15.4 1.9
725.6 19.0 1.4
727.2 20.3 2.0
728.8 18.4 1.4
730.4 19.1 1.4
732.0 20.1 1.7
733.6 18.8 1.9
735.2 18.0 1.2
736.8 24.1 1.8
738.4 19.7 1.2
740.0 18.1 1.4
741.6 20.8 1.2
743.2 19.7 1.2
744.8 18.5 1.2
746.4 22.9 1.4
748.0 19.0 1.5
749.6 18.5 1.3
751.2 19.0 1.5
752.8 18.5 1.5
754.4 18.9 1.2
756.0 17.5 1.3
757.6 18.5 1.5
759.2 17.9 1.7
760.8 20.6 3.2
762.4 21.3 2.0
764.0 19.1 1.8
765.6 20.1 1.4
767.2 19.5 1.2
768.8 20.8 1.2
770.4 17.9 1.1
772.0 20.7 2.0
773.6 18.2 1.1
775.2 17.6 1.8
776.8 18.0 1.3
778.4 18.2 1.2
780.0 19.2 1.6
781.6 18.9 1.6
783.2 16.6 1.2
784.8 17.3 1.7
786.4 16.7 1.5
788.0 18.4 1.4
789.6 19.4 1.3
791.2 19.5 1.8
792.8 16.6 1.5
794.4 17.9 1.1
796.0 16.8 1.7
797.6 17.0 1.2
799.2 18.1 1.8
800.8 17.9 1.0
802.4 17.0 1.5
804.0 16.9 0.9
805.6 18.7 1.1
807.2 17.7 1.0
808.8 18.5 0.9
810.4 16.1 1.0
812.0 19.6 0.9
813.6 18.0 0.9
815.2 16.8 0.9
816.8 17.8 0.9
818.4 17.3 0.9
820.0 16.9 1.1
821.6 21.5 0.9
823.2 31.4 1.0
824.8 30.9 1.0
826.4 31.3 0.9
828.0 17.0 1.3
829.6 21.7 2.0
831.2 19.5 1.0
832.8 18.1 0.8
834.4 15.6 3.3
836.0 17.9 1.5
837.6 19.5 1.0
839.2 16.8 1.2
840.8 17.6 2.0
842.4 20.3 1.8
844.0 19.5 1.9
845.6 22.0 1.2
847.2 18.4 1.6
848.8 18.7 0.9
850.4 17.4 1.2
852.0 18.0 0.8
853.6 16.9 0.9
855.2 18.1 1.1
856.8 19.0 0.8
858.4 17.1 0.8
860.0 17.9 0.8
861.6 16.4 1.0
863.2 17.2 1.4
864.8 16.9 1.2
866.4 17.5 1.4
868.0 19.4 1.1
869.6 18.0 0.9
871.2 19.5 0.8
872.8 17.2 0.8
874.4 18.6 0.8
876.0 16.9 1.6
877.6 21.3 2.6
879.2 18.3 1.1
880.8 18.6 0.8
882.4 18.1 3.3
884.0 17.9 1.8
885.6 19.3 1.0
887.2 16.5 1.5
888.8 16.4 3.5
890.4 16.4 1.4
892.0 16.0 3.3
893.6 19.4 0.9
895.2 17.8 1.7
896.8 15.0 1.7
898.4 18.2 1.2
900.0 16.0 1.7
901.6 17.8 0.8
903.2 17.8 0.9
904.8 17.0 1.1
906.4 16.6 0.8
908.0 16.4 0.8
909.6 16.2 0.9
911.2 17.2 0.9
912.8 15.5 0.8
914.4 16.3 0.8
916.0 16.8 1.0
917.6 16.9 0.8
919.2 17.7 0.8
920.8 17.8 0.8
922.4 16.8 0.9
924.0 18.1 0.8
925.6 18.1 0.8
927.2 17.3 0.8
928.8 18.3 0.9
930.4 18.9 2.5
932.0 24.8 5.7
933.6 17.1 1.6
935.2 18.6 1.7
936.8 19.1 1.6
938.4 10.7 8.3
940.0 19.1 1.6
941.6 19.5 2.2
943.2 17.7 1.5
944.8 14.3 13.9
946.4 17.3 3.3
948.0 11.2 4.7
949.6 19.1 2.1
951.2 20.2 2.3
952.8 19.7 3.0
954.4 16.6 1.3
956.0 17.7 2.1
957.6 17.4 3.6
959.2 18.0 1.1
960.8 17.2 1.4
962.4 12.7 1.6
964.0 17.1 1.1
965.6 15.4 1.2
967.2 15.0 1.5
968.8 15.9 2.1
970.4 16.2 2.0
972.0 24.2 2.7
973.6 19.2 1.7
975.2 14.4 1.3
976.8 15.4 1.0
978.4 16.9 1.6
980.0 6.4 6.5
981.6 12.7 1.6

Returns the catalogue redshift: 0.255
